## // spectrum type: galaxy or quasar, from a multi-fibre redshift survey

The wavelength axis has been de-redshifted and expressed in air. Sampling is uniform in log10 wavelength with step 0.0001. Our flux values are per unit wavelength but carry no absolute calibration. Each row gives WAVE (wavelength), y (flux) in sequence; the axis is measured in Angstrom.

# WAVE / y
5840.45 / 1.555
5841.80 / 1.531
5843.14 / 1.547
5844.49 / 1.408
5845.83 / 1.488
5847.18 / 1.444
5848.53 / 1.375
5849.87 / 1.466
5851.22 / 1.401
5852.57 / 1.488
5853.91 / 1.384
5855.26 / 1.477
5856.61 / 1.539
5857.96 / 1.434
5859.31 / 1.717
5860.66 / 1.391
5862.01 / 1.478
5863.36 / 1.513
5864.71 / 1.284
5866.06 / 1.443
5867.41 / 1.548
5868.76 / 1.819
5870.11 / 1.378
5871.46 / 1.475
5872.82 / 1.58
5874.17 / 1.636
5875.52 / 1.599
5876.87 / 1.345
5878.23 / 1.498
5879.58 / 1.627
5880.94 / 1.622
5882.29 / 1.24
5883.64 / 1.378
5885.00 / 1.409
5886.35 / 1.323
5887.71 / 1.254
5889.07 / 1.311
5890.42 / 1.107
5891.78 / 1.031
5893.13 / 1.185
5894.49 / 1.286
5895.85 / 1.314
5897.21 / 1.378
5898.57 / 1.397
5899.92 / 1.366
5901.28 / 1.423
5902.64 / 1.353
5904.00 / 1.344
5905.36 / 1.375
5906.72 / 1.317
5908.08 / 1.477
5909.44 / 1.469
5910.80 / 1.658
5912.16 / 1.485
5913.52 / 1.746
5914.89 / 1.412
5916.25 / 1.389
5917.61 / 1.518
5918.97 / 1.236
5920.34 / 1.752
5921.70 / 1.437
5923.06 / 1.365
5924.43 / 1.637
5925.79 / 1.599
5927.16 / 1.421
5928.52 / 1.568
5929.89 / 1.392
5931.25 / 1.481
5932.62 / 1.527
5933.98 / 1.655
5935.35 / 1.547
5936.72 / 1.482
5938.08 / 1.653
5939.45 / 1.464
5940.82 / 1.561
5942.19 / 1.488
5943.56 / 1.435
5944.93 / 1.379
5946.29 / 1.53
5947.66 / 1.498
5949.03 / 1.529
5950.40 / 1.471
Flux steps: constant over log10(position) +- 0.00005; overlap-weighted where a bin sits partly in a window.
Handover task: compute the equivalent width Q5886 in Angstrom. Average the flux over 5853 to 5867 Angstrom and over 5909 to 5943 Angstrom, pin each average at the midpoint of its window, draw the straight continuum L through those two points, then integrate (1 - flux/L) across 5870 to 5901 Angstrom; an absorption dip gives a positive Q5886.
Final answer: 2.2 Angstrom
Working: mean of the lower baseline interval 1.47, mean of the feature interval 1.38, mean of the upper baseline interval 1.52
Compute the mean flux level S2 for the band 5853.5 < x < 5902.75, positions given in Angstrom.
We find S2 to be 1.42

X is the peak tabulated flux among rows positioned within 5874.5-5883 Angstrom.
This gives 1.627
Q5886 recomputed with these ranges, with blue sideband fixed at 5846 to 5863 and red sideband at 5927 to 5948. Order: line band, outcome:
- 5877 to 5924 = 2.92 Angstrom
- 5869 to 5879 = -0.27 Angstrom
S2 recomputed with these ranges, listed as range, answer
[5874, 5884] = 1.49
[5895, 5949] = 1.48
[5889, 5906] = 1.3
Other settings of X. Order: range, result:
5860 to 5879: 1.819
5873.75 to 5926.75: 1.752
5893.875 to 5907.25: 1.423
